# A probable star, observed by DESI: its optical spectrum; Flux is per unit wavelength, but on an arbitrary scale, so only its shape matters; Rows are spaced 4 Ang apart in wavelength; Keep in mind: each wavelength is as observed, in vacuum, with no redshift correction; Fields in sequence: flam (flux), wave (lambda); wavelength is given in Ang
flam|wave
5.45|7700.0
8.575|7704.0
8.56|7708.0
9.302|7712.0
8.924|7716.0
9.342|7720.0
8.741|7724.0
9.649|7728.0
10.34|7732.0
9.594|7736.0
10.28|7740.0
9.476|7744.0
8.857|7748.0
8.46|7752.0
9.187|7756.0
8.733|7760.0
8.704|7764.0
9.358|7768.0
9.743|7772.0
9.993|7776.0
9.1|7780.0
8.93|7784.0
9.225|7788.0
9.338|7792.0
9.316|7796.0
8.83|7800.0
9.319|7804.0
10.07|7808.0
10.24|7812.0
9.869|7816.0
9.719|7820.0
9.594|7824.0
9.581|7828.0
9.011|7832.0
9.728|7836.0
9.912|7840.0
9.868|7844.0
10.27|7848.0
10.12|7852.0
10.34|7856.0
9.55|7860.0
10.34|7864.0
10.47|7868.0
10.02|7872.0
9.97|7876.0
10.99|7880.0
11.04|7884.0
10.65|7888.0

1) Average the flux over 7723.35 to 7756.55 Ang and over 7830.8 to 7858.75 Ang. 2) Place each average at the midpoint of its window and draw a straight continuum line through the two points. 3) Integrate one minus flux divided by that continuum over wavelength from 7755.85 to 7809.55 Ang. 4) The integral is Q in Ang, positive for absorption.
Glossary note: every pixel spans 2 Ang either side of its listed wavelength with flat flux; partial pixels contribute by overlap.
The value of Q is 2.0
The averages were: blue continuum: 9.43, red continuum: 9.91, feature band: 9.27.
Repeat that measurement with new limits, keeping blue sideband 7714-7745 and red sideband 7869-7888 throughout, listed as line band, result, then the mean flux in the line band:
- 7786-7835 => 2.7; 9.51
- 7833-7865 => 1.1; 9.97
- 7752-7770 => 1.5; 8.94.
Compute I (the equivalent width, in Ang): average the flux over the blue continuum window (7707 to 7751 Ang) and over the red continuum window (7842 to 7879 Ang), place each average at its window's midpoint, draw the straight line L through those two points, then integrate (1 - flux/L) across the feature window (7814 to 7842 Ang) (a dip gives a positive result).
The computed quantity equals 0.9 Ang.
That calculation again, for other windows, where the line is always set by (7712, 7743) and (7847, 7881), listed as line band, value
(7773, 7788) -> 0.7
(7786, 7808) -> 1.3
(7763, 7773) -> 0.5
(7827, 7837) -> 0.6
